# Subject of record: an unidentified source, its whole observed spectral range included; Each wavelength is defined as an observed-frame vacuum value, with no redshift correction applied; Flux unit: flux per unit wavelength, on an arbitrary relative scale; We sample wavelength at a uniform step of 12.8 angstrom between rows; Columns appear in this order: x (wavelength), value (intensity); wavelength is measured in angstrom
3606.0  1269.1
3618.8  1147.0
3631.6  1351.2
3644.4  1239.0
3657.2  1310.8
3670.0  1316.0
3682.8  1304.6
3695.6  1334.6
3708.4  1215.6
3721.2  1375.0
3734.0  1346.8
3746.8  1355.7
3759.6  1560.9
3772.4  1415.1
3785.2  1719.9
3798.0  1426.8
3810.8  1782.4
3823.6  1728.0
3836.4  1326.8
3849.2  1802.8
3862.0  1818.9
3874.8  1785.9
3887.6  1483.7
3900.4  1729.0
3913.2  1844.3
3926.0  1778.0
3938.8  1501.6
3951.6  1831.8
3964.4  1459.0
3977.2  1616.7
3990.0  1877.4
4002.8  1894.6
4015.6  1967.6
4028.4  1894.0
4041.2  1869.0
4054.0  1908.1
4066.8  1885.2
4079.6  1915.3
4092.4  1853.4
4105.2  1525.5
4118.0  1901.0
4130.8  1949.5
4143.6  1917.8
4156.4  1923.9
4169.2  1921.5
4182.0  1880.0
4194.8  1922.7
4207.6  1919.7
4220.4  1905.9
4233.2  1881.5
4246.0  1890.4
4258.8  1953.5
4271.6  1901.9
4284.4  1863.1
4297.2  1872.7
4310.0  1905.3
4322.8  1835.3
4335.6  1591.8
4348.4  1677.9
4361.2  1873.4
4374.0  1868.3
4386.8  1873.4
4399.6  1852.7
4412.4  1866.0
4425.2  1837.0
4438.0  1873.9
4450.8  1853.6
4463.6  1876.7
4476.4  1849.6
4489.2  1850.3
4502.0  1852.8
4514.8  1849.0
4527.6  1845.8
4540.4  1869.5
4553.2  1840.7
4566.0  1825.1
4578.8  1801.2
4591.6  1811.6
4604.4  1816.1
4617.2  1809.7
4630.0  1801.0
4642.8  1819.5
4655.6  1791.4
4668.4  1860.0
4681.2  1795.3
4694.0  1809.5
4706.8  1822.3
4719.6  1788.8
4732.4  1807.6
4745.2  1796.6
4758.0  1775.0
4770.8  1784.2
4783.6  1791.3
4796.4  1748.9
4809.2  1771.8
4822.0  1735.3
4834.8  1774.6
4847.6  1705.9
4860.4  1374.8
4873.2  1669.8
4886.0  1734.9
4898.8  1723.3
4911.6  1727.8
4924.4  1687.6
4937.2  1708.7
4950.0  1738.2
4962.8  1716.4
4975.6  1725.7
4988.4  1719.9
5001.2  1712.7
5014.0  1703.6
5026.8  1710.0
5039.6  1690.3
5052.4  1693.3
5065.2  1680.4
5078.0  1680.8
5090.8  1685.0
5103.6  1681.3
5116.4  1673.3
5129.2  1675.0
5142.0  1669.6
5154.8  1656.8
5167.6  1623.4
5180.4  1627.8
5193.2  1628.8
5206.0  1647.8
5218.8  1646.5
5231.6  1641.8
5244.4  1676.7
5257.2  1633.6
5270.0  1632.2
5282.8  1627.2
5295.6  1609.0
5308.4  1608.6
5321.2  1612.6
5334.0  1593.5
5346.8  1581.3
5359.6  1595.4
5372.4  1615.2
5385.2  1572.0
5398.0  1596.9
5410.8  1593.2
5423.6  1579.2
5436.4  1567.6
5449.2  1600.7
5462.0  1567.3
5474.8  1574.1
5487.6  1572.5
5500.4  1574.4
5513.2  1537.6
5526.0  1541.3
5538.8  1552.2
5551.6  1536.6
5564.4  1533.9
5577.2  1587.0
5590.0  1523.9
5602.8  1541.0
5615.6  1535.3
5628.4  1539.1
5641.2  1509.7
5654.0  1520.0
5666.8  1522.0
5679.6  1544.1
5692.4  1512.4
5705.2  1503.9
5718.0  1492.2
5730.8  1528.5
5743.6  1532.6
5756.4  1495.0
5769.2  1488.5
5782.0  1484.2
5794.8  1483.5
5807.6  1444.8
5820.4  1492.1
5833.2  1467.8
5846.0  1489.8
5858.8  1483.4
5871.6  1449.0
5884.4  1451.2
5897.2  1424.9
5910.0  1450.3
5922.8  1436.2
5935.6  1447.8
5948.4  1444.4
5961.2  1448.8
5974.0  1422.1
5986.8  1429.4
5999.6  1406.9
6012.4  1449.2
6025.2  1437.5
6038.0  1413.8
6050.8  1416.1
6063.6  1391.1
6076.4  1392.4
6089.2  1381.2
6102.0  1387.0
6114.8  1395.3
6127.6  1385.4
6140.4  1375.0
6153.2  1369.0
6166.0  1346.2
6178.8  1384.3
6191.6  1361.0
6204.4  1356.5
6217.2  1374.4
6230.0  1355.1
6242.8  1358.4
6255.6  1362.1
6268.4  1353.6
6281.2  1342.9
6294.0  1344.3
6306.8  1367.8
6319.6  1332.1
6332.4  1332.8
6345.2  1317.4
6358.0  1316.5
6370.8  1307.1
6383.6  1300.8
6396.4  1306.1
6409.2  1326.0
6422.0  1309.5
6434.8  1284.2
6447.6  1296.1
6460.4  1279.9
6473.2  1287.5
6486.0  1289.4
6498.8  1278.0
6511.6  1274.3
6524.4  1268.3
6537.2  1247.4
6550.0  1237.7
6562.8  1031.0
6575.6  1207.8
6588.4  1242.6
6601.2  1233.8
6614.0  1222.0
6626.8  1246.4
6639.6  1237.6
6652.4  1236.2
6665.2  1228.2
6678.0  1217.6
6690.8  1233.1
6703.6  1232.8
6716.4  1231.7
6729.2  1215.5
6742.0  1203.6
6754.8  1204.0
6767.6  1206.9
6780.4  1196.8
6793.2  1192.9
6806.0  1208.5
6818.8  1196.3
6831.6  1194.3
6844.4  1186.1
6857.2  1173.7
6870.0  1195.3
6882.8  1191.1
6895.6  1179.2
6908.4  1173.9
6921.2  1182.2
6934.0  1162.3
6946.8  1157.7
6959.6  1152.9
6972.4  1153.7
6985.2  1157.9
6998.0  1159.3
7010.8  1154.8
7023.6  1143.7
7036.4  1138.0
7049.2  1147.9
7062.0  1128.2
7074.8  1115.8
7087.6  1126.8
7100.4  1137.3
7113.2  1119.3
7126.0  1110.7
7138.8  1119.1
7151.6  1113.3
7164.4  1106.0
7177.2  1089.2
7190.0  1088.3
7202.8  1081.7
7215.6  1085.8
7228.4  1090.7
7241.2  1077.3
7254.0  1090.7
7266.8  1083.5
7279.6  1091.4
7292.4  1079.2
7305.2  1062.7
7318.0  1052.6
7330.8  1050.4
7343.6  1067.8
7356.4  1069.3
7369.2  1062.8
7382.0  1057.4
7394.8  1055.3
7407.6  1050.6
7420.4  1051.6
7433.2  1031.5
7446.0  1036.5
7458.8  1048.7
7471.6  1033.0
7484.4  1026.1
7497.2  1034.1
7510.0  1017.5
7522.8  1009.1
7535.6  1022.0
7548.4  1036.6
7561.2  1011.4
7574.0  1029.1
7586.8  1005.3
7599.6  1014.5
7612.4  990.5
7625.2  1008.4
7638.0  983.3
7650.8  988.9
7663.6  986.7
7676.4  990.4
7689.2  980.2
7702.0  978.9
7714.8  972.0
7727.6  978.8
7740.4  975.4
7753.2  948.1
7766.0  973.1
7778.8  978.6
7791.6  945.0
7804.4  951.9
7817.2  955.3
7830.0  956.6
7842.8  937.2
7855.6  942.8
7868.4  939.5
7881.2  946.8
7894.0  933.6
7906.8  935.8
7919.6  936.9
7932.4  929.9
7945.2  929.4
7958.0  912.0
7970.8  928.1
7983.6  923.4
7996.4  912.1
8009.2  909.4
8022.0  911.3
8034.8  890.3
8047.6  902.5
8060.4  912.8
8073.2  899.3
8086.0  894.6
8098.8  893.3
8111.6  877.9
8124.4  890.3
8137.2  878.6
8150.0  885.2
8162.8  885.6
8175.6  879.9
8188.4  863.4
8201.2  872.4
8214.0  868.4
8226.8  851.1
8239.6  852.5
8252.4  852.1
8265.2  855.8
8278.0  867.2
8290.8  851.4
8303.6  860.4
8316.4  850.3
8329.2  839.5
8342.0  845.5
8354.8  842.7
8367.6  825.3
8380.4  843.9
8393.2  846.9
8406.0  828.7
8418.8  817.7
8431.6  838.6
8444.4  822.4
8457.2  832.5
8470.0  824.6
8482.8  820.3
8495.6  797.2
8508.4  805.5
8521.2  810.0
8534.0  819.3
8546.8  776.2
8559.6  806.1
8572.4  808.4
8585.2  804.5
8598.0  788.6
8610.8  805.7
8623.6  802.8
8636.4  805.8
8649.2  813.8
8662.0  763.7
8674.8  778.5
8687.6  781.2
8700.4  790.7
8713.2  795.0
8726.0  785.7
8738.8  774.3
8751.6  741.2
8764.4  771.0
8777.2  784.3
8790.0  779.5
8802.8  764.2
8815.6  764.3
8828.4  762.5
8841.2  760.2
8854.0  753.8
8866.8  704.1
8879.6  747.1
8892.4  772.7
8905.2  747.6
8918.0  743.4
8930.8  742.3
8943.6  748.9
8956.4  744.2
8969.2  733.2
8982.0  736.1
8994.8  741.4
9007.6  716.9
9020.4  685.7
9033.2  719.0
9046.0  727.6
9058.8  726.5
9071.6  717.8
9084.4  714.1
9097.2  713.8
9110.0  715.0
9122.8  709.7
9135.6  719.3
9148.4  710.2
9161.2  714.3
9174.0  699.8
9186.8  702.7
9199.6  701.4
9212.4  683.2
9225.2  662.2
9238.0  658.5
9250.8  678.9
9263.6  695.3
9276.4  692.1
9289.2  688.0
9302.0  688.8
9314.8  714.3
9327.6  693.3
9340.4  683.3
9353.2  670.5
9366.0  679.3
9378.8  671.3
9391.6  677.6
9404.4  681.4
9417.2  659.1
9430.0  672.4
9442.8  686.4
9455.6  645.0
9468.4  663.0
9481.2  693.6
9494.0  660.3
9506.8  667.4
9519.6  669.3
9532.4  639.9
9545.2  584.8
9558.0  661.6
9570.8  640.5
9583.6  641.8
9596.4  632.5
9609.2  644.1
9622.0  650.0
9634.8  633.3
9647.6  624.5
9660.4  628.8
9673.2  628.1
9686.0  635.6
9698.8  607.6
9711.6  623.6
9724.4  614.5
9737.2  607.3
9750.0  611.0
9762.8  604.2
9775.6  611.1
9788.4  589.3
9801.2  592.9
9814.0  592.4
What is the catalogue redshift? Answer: 0.000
